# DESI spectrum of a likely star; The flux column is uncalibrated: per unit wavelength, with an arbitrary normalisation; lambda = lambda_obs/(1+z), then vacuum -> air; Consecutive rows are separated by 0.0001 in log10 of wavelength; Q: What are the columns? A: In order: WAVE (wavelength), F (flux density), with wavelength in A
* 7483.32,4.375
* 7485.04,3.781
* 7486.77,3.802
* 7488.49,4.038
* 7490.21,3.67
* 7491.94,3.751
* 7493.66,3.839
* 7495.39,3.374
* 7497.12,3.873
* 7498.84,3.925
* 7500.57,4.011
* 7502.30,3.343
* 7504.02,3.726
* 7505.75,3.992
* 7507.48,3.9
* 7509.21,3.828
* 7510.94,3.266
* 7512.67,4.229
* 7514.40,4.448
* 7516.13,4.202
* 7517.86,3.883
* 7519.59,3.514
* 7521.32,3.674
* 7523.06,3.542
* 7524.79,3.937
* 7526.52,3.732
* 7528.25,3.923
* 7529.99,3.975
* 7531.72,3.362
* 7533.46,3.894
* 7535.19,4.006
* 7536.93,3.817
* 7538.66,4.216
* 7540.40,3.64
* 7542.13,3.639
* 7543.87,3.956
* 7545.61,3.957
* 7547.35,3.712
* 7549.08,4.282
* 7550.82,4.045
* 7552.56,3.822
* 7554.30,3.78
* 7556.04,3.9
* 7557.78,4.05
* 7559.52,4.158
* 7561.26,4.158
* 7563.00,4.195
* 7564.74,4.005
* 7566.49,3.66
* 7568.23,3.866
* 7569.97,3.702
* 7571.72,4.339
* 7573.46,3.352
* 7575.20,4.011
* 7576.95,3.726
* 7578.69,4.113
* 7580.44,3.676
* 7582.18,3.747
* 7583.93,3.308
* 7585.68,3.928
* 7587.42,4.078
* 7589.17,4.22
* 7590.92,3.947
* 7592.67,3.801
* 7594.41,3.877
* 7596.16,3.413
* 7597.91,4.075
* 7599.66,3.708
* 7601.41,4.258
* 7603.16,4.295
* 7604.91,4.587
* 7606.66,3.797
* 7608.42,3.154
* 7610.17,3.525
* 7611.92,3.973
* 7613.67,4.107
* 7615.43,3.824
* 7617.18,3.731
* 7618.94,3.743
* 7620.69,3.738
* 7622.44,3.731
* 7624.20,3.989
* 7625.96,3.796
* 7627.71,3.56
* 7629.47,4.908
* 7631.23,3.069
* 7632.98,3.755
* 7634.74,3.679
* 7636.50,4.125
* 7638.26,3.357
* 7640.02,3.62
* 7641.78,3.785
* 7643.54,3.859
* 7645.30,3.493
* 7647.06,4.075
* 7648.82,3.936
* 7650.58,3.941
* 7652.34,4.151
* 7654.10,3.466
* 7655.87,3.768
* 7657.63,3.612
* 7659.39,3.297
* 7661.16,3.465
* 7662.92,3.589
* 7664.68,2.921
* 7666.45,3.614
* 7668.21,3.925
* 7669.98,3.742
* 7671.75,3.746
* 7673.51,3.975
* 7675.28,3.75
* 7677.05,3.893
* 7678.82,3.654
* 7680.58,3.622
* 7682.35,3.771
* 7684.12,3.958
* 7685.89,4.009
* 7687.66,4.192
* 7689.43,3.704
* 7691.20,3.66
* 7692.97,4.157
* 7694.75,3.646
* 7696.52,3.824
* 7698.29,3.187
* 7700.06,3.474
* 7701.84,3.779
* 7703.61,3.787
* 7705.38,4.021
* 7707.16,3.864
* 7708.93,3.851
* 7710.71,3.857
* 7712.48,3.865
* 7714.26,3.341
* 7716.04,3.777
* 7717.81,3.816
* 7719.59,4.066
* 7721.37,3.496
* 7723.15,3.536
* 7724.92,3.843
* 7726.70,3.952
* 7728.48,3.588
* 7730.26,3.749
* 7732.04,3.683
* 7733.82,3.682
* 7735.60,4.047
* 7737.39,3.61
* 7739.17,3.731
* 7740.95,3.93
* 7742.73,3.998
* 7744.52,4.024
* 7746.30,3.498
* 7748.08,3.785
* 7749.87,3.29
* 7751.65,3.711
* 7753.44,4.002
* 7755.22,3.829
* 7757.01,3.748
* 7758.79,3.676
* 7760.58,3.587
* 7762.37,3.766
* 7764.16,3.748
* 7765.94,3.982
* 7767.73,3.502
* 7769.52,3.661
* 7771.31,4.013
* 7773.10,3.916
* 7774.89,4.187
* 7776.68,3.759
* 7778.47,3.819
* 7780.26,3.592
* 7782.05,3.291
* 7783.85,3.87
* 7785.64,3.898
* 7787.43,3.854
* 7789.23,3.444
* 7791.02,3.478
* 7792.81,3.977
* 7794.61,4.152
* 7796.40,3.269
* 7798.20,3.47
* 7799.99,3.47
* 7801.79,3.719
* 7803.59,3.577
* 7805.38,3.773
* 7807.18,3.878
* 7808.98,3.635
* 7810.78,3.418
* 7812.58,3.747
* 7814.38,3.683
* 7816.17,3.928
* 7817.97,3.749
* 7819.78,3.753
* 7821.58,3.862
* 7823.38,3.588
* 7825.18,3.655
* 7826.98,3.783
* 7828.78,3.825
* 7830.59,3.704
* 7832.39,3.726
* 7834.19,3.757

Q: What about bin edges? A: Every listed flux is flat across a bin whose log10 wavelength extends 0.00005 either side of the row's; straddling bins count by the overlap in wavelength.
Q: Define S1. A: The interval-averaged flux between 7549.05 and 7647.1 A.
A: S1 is 3.86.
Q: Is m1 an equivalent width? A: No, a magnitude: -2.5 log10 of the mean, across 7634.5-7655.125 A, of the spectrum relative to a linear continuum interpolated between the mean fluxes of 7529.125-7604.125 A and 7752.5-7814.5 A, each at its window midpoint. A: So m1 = 0.01 mag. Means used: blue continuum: 3.9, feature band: 3.79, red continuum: 3.73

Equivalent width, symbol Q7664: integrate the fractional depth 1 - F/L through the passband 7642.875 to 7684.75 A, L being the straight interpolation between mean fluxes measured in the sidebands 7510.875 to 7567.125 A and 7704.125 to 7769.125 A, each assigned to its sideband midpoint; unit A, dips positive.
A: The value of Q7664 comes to 1.1 A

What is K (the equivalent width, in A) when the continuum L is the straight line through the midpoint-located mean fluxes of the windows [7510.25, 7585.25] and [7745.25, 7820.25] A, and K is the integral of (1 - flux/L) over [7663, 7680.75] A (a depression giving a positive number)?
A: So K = 0.5 A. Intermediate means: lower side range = 3.87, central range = 3.68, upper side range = 3.72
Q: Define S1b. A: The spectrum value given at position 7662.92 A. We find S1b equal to 3.589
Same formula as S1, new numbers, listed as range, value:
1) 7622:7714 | 3.76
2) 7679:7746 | 3.78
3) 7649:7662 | 3.69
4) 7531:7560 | 3.9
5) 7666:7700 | 3.79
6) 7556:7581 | 3.93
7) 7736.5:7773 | 3.76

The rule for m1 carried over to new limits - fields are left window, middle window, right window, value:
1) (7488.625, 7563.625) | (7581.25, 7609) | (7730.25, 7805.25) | -0.02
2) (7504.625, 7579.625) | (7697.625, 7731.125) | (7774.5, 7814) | 0.01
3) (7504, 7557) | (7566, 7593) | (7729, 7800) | 0.00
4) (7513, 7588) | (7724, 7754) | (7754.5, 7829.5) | 0.00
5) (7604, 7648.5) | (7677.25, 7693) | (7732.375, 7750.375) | -0.02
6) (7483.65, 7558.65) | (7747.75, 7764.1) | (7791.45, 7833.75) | 0.01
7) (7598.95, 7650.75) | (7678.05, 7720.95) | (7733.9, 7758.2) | 0.01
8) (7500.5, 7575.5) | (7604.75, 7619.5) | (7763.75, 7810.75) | 0.01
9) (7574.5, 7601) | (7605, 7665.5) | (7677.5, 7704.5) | 0.02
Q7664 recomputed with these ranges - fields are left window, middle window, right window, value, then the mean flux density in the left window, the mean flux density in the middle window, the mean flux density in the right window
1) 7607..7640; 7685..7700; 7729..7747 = 0.00 A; 3.76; 3.78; 3.79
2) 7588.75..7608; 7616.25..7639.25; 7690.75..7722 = 0.76 A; 3.97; 3.78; 3.75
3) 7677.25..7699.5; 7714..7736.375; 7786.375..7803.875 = -0.07 A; 3.78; 3.75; 3.65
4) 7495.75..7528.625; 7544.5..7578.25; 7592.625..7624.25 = -0.79 A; 3.83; 3.94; 3.86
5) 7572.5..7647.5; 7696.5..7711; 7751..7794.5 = 0.25 A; 3.83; 3.73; 3.77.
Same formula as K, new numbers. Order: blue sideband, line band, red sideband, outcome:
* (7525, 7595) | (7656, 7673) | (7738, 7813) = 1.1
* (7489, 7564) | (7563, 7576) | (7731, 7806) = -0.1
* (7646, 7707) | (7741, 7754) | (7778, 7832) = -0.2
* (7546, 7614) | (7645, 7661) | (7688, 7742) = 0.3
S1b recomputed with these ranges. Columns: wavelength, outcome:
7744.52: 4.024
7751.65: 3.711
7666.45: 3.614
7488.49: 4.038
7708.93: 3.851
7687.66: 4.192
